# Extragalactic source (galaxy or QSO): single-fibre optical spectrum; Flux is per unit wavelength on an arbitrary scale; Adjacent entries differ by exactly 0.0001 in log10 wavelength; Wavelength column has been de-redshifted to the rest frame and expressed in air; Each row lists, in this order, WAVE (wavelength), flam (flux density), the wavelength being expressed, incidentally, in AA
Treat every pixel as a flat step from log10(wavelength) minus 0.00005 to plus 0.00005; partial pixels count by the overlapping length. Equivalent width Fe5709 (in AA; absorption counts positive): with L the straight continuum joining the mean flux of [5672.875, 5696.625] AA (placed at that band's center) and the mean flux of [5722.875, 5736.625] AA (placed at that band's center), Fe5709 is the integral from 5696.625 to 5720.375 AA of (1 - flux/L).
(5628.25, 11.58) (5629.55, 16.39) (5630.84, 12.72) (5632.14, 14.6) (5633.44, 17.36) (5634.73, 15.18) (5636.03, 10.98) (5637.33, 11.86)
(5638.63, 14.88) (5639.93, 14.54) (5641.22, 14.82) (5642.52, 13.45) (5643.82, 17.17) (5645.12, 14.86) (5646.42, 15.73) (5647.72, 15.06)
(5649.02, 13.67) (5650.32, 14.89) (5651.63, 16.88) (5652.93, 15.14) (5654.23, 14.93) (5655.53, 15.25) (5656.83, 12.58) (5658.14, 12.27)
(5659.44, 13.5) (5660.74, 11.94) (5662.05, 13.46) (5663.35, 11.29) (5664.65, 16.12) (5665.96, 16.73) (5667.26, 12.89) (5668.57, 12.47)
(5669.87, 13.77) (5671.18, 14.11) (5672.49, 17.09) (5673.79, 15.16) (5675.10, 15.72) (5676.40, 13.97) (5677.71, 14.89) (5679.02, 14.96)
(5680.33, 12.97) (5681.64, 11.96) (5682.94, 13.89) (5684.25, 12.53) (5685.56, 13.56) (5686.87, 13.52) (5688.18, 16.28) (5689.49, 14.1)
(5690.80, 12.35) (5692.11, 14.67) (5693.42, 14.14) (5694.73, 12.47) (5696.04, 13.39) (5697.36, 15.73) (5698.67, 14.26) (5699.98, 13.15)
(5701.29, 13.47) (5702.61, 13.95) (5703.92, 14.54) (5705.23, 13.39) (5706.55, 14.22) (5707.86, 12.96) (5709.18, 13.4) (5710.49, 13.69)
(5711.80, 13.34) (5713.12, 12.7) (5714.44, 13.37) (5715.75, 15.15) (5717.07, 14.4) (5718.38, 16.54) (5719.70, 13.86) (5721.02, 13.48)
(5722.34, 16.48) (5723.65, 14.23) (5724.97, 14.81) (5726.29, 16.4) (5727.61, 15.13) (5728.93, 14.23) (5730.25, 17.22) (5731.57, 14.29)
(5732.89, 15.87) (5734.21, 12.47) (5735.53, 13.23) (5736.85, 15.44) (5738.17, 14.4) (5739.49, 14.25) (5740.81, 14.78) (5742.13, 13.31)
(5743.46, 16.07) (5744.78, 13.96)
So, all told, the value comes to 0.7 AA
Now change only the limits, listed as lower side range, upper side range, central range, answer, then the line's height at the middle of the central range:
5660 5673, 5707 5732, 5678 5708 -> 0.93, 14.2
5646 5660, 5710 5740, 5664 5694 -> 0.59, 14.5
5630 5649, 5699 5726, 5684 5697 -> 0.40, 14.2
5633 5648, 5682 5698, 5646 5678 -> -0.19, 14.3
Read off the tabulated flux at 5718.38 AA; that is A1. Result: 16.54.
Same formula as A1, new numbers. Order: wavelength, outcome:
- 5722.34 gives 16.48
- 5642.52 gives 13.45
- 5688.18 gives 16.28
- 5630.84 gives 12.72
